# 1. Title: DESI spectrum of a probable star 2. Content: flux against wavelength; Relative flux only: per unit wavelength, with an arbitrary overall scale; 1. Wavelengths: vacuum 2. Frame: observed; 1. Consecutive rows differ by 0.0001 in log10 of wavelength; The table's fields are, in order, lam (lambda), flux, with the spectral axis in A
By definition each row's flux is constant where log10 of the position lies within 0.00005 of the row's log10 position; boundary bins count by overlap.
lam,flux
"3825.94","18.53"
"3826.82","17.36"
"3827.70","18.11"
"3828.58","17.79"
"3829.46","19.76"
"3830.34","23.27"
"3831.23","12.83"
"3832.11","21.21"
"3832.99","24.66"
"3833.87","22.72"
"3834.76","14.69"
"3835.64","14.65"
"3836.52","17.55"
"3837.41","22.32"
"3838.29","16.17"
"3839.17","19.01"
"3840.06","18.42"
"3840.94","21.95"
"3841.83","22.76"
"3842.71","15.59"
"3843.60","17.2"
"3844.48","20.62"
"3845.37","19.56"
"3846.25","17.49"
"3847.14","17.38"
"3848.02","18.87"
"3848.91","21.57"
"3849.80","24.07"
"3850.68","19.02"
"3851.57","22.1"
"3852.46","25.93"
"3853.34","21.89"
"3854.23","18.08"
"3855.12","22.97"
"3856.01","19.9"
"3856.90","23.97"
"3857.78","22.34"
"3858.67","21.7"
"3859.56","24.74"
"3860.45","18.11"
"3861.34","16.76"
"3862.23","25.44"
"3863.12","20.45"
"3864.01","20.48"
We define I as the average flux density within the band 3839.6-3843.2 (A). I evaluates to 19.6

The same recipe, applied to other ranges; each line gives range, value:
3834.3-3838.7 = 17.1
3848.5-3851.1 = 21.6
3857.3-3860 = 23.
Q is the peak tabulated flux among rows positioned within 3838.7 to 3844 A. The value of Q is 22.76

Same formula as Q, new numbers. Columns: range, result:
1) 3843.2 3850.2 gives 24.07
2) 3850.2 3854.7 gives 25.93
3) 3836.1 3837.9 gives 22.32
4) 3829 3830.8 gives 23.27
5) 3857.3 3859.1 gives 22.34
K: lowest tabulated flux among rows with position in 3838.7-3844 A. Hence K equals 15.59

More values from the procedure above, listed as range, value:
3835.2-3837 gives 14.65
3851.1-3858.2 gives 18.08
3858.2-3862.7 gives 16.76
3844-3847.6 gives 17.38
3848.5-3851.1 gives 19.02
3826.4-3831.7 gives 12.83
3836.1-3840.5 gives 16.17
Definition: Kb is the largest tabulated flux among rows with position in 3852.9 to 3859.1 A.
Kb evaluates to 23.97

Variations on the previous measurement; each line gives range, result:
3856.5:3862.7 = 25.44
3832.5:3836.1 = 24.66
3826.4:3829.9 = 19.76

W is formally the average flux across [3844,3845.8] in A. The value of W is 20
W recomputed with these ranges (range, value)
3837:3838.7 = 19.3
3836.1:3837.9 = 19.8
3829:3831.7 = 18.6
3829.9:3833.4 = 20.4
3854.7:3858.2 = 22.3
